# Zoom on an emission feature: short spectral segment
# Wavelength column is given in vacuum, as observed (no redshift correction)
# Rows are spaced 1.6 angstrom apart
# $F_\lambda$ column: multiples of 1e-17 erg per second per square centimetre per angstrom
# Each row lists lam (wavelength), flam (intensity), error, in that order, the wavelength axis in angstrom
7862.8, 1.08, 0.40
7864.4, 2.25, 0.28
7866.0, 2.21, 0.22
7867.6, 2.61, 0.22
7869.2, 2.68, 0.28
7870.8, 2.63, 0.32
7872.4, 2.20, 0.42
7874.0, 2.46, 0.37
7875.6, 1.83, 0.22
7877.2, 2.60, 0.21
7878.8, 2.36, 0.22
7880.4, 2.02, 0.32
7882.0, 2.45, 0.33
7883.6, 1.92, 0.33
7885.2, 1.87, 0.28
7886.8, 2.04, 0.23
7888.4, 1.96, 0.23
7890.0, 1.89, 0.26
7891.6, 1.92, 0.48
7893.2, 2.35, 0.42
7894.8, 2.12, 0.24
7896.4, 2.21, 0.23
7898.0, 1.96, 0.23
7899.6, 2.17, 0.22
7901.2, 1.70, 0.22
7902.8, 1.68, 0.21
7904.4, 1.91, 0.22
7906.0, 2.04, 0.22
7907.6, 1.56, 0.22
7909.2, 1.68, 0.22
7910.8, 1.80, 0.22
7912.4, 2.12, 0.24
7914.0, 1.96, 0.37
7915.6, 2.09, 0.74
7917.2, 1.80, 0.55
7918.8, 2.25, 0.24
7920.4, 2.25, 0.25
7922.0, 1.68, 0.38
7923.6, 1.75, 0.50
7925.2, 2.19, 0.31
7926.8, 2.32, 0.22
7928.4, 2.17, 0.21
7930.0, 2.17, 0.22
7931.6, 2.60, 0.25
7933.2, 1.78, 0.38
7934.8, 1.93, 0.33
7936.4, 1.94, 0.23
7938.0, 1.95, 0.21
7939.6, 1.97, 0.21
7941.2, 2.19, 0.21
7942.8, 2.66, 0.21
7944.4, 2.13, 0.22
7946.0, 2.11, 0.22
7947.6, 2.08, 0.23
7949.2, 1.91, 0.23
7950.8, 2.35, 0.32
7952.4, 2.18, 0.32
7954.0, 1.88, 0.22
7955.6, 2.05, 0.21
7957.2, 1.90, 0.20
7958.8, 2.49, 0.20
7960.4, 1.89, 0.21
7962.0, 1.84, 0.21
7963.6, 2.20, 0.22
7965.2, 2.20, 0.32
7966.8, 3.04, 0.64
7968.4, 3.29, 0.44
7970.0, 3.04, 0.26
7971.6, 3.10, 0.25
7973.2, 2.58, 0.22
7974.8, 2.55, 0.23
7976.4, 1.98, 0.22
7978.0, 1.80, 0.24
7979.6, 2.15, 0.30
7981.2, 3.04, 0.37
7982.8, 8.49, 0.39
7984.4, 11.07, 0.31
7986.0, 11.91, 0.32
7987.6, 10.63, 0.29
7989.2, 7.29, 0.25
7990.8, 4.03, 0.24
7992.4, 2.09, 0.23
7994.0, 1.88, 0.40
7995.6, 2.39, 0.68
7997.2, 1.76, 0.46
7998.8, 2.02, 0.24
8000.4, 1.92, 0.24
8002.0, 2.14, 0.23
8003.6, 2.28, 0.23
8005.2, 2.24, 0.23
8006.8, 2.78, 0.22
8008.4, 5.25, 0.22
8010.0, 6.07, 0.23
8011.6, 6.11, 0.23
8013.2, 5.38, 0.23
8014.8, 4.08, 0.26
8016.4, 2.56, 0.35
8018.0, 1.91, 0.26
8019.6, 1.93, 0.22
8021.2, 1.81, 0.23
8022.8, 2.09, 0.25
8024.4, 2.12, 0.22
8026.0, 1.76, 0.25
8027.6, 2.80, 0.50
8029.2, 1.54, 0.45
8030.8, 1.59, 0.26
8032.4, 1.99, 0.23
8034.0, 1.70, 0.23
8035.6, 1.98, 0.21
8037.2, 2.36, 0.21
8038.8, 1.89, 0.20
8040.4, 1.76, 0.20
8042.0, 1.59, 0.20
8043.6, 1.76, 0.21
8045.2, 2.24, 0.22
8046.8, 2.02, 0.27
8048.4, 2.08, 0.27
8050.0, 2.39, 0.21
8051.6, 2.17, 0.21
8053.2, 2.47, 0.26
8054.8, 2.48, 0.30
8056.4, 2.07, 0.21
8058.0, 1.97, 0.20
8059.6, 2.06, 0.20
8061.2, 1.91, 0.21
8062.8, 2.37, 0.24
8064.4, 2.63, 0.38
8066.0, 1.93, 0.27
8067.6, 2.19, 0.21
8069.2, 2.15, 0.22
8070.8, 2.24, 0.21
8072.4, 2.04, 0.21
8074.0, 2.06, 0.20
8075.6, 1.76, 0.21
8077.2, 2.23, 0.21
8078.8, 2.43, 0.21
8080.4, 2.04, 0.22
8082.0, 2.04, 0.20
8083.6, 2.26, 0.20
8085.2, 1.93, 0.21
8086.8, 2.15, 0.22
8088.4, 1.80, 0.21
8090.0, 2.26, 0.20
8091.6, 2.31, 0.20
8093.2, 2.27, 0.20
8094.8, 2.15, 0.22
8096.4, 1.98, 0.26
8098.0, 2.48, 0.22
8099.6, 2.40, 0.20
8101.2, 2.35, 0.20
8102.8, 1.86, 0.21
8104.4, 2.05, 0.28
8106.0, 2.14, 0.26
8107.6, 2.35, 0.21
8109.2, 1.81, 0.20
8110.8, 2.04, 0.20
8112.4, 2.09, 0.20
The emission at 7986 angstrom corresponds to Halpha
